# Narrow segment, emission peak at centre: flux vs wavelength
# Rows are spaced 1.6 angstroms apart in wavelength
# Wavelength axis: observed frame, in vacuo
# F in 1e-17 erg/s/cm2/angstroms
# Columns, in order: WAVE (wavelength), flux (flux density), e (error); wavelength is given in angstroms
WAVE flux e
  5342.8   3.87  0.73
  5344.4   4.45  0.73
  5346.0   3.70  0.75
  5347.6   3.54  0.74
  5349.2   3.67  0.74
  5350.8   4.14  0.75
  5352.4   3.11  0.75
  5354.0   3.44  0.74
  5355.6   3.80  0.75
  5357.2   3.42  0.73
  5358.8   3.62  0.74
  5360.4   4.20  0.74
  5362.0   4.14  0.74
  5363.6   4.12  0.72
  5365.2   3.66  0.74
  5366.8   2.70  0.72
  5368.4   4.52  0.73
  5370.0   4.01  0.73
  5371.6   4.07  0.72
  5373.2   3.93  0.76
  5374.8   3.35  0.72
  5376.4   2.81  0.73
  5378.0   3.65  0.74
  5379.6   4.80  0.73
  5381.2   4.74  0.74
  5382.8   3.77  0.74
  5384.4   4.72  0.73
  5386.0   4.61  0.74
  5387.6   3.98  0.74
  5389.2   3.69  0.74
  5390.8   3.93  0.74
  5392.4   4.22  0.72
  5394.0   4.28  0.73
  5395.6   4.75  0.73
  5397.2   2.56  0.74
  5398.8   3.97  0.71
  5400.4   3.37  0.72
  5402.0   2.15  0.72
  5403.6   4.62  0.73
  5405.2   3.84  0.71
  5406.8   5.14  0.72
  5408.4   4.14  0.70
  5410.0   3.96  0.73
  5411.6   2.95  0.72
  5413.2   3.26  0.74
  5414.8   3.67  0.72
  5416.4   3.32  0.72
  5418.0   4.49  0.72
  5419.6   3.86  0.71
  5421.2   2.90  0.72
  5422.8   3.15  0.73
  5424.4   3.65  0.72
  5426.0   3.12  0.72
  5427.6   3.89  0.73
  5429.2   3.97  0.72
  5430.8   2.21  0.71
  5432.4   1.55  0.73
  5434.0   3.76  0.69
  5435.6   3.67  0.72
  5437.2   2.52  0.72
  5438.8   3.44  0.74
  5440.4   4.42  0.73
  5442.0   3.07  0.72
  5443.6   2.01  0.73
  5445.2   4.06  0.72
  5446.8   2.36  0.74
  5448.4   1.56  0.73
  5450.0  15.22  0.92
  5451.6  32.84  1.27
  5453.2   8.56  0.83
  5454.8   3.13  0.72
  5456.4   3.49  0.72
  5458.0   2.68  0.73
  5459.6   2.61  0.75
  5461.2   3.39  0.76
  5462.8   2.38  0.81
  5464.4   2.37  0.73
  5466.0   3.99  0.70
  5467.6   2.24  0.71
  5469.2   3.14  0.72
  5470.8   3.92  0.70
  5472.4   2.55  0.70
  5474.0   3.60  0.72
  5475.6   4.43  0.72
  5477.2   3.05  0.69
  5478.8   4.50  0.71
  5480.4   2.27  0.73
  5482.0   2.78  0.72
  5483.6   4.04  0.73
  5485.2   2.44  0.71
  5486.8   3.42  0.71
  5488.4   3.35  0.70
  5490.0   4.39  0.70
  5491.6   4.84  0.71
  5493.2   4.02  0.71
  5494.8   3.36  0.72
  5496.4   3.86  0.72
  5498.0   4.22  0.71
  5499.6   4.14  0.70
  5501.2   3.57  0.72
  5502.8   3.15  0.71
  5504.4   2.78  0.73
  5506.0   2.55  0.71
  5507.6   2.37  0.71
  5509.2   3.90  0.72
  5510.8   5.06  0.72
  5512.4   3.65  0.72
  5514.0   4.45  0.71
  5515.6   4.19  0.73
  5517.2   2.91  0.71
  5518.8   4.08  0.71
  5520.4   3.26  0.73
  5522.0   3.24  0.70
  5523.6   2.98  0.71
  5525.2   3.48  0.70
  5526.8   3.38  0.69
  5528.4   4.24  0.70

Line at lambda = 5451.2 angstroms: Hbeta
